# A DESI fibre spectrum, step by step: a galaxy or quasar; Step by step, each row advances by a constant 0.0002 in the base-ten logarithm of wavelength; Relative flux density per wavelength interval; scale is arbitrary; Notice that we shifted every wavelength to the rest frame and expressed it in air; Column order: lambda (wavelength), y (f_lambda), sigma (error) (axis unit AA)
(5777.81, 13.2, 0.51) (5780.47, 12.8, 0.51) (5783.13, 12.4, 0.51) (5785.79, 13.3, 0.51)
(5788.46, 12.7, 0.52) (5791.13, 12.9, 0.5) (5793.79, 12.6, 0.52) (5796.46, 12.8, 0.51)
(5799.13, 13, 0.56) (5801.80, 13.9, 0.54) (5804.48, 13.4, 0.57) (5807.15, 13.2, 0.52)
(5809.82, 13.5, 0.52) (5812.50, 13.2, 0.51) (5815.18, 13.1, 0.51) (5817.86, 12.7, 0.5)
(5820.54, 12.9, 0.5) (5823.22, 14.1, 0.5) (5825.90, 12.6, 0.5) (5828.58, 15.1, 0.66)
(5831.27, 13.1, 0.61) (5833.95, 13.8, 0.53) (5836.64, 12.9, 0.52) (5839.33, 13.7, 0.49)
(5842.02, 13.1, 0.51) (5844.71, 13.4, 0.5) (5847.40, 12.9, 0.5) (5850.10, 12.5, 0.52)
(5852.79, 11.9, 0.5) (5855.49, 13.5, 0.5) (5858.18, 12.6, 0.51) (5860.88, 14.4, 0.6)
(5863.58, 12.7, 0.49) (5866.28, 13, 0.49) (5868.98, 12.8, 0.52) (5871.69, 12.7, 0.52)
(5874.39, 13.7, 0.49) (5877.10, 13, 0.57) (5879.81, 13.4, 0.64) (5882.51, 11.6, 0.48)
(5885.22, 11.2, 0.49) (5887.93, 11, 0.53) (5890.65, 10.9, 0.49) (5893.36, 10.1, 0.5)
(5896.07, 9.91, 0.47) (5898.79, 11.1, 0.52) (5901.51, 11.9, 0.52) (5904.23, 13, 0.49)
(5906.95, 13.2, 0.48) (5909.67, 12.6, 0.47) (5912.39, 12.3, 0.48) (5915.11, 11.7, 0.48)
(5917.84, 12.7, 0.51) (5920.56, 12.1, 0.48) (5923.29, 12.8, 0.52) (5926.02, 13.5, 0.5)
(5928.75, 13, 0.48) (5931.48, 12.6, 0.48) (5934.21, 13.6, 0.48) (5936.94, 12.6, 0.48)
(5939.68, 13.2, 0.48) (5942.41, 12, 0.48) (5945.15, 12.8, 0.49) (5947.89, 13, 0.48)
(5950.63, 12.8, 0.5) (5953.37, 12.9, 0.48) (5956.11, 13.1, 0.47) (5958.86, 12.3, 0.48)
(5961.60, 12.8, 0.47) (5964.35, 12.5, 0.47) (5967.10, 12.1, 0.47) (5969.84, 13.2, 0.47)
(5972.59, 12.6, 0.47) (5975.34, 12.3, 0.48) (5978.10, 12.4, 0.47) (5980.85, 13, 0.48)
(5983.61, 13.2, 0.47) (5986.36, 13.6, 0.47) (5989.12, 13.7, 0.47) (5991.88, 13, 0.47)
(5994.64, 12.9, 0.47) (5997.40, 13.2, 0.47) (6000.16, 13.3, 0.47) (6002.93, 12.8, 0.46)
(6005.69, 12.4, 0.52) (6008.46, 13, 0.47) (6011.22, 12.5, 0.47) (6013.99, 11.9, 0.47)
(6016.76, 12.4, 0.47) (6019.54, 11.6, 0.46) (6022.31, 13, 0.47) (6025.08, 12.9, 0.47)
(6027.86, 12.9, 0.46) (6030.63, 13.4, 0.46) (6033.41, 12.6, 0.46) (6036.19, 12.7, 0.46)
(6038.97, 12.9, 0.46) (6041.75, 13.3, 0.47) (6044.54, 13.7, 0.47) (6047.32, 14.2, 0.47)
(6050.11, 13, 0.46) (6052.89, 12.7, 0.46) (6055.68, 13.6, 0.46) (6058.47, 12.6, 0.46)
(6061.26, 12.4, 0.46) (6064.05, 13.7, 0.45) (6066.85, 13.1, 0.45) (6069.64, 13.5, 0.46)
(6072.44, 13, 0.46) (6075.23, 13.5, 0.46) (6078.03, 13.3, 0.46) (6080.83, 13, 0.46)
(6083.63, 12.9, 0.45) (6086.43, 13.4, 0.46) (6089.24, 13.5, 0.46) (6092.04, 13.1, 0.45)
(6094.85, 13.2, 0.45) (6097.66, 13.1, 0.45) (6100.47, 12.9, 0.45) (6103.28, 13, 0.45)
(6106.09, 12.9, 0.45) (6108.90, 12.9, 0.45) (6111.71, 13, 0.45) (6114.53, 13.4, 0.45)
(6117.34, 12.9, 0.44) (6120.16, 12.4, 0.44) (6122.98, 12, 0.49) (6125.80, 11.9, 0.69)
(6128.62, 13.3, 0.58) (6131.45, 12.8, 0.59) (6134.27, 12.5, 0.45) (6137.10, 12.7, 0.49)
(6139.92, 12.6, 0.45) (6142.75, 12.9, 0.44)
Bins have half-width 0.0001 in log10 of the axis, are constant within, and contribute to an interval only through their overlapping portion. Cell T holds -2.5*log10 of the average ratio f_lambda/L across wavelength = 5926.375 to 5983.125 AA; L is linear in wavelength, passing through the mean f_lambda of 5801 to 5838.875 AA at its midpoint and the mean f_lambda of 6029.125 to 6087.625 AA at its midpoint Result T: 0.04 mag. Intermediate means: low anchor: 13.4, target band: 12.8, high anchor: 13.2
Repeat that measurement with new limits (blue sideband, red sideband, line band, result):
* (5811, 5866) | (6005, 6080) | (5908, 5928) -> 0.047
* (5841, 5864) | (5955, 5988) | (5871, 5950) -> 0.049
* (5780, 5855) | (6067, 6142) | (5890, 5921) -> 0.111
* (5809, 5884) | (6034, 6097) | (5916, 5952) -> 0.029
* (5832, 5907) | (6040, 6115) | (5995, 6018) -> 0.020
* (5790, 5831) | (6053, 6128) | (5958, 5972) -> 0.044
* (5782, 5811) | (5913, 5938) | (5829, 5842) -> -0.041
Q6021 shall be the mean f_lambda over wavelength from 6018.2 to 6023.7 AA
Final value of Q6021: 12.3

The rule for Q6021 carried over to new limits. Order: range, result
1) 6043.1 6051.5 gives 13.6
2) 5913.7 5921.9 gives 12.2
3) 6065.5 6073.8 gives 13.2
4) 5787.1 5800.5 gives 12.8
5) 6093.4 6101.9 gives 13.1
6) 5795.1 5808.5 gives 13.3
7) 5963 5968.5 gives 12.3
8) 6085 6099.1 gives 13.3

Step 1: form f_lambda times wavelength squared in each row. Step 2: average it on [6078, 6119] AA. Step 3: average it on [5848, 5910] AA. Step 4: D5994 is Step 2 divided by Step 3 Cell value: 1.1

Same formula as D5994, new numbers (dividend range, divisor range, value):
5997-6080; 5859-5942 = 1.09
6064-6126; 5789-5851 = 1.08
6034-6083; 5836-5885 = 1.09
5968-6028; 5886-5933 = 1.10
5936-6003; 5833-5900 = 1.07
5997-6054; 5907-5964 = 1.04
